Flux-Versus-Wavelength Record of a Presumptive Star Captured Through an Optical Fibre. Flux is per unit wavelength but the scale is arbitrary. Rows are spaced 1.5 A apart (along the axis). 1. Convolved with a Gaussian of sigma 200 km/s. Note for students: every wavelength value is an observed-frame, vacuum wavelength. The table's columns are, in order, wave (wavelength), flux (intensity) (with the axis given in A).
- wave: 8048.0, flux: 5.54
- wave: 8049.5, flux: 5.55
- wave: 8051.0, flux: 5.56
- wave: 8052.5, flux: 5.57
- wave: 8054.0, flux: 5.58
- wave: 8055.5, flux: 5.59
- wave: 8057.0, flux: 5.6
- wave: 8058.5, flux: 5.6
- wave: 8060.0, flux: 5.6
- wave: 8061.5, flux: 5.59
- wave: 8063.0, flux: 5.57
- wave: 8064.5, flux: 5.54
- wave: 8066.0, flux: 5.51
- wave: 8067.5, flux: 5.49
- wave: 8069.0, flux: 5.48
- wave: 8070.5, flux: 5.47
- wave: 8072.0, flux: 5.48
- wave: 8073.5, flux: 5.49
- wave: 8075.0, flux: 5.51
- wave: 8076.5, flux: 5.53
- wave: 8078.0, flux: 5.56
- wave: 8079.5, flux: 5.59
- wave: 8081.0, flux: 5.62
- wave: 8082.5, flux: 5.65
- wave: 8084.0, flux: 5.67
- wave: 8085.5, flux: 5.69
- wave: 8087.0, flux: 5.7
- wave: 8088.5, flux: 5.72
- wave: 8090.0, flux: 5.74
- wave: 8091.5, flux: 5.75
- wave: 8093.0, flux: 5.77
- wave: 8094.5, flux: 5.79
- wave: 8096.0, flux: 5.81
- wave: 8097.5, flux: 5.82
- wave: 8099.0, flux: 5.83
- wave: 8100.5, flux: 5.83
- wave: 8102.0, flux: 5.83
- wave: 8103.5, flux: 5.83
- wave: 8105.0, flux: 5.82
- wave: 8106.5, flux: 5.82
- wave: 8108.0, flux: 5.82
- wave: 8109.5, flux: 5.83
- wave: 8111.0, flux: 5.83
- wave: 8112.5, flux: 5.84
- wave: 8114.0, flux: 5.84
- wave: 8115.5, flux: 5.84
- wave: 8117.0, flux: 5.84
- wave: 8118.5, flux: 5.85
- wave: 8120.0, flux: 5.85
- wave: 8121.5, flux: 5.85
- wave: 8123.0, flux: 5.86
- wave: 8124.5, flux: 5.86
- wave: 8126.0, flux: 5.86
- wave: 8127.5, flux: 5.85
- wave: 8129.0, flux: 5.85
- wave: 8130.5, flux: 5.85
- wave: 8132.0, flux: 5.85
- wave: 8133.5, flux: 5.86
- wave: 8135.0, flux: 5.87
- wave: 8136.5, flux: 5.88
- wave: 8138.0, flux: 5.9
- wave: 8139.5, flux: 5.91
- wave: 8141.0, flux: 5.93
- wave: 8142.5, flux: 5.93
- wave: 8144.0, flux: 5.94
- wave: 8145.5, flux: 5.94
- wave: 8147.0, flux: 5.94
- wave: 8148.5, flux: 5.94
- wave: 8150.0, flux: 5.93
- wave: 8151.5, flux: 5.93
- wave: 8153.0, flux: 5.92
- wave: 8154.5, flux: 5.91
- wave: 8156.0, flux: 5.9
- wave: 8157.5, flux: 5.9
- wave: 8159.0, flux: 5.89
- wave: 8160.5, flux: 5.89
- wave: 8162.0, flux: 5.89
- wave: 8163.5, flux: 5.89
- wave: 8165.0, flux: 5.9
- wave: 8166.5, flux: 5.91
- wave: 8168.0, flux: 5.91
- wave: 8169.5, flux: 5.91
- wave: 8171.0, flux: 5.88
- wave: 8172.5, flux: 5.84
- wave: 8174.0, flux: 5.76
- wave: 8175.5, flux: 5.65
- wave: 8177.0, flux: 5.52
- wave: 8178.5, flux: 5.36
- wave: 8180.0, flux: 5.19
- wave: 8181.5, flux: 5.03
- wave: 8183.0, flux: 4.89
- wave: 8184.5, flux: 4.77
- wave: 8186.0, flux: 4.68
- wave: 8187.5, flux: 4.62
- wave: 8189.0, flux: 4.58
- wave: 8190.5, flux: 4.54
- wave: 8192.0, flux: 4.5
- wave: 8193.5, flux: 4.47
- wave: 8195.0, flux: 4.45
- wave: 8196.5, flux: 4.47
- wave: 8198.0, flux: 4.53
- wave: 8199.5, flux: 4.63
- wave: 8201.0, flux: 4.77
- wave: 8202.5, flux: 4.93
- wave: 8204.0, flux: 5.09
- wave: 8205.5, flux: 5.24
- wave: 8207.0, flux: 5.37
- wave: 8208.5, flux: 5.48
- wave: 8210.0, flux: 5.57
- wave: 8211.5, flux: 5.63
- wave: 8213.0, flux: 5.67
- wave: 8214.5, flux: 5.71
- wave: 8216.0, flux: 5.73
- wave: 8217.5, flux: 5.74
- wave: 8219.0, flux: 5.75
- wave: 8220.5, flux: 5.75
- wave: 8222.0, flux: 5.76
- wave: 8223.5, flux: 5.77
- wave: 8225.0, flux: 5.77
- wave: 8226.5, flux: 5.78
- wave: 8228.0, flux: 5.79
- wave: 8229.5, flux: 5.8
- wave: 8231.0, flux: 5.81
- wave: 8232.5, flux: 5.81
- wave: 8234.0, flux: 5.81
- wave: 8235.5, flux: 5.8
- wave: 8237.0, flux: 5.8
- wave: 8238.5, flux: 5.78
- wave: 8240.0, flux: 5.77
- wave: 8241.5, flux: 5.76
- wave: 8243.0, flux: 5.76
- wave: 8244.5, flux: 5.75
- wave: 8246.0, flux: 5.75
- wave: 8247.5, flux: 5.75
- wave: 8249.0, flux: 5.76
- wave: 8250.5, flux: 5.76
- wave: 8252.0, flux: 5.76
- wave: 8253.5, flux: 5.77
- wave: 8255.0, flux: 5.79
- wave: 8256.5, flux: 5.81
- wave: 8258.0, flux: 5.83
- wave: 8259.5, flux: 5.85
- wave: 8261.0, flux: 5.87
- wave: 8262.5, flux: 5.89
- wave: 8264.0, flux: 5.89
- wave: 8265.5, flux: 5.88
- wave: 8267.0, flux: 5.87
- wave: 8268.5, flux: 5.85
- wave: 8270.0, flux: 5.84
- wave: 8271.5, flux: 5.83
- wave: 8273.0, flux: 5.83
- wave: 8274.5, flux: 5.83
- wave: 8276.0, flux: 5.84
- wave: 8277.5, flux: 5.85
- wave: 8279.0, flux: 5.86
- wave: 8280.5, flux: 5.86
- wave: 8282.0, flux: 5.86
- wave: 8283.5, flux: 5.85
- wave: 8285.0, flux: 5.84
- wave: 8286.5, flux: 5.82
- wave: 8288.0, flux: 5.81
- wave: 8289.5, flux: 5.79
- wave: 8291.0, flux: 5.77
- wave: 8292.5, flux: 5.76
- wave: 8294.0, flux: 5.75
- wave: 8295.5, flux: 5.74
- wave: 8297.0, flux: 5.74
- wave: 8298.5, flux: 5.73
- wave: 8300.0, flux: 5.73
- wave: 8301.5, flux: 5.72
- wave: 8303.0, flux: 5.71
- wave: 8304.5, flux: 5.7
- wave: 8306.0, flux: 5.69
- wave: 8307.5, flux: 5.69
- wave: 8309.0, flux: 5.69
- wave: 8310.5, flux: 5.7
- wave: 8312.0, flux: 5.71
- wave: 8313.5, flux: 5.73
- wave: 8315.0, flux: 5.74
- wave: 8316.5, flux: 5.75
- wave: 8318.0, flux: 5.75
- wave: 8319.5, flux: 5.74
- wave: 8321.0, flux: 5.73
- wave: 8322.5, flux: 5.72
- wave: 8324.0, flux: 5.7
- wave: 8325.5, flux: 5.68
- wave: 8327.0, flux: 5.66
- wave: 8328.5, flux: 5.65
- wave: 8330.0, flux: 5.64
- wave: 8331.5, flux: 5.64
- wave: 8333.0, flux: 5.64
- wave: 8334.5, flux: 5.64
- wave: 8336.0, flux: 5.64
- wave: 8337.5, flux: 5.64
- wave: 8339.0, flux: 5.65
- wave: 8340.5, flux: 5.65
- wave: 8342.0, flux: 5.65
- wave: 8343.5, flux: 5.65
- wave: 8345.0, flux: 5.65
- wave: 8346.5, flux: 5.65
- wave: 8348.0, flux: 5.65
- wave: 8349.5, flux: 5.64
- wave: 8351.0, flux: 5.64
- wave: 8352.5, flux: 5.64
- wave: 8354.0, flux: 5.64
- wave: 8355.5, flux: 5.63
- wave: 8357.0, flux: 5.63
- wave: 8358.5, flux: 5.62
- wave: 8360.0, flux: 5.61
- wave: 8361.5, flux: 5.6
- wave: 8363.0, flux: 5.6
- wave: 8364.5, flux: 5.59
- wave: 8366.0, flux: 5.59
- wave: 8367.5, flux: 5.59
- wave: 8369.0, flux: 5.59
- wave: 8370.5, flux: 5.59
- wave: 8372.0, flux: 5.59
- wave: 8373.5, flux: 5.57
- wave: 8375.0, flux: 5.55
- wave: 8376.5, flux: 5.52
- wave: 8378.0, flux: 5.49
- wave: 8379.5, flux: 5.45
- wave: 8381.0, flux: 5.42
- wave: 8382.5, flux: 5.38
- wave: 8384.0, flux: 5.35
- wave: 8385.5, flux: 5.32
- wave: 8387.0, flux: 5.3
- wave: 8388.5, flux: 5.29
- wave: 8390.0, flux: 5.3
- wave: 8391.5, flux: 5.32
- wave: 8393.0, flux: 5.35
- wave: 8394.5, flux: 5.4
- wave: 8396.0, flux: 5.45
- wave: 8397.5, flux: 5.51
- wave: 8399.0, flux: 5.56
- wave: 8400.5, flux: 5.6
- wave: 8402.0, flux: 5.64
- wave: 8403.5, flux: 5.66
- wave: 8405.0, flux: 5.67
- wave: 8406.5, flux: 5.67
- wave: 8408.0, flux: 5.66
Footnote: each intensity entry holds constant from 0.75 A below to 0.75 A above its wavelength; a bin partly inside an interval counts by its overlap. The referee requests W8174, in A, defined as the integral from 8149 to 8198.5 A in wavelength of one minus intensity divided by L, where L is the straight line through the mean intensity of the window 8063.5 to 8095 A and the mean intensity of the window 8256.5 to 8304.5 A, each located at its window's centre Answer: 2.8 A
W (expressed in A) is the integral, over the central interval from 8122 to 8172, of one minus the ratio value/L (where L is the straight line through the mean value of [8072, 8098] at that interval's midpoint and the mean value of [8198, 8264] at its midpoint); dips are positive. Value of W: -2.1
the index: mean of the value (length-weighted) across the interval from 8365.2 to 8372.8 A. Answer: 5.59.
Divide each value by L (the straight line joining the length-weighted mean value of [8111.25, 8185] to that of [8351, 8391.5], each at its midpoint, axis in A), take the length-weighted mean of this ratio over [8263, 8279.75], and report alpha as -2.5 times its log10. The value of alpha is -0.04 mag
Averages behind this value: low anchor 5.79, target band 5.85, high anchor 5.52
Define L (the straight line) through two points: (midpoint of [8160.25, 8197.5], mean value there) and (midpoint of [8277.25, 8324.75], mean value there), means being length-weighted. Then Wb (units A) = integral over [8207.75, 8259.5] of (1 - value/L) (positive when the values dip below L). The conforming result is -2.6 A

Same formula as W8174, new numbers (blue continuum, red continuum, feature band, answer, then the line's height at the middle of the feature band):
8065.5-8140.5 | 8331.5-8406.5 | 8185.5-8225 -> 3.7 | 5.68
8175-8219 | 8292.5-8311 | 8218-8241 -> -2.2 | 5.27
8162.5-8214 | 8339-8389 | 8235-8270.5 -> -3.2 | 5.33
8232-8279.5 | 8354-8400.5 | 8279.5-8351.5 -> -0.7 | 5.66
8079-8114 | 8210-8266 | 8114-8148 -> -0.6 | 5.77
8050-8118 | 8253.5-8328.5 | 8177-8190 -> 1.8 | 5.73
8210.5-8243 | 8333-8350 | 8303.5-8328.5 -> -0.2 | 5.67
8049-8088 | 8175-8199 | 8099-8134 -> -3.8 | 5.27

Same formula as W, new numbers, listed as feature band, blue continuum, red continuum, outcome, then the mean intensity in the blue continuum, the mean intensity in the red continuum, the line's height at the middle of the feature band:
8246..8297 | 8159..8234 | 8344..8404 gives -3.5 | 5.38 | 5.53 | 5.45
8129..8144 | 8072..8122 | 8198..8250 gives -0.5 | 5.75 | 5.6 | 5.7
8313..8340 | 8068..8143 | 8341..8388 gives -0.5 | 5.77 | 5.56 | 5.59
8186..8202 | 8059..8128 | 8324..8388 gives 3.1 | 5.71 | 5.58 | 5.66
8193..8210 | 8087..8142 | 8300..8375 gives 2.6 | 5.83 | 5.66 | 5.77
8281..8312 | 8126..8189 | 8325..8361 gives -0.5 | 5.7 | 5.64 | 5.66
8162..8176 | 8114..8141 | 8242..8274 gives 0.0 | 5.86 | 5.81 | 5.85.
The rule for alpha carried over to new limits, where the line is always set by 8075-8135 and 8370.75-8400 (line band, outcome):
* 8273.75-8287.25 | -0.05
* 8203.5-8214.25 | 0.04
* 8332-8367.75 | -0.03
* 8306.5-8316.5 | -0.04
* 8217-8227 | -0.02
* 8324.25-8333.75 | -0.03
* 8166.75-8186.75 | 0.05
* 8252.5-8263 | -0.04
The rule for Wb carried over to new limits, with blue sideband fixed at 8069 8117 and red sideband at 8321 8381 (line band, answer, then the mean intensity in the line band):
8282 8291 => -0.3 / 5.82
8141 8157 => -0.6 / 5.93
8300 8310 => -0.1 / 5.7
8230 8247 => -0.4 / 5.78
